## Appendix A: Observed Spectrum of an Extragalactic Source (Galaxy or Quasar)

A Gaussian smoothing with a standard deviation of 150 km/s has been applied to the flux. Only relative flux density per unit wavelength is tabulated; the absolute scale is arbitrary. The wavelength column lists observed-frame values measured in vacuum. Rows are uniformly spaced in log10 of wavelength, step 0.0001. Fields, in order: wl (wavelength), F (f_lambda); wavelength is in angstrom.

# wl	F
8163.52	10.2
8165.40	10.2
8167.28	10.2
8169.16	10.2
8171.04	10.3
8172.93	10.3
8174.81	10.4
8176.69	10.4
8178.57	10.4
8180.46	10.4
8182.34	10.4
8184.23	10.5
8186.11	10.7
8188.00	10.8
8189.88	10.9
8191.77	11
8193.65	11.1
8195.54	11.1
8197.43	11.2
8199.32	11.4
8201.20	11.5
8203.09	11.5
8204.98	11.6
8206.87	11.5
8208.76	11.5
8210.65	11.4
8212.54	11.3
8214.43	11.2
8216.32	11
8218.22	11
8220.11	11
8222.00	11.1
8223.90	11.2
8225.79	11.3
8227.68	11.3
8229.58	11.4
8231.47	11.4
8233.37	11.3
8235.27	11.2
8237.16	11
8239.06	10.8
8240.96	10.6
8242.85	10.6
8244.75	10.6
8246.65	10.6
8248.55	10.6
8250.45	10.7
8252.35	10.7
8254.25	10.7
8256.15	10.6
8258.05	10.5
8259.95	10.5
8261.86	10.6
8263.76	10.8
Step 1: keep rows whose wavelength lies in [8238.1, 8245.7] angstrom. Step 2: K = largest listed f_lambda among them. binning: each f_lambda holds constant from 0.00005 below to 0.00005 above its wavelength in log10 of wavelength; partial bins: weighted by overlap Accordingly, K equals 10.8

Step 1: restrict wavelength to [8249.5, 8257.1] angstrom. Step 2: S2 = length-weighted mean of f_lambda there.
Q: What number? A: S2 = 10.7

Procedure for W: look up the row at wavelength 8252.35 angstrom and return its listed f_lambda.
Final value 10.7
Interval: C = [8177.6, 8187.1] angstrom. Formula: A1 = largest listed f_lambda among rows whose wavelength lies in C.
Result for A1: 10.7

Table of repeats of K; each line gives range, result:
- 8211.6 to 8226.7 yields 11.3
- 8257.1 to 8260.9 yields 10.5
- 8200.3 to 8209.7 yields 11.6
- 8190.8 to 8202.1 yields 11.5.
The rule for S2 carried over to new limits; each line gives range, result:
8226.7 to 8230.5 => 11.3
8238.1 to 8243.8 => 10.7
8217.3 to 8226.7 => 11.1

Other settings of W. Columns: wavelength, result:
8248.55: 10.6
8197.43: 11.2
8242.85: 10.6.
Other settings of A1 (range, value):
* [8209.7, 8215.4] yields 11.4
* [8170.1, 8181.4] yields 10.4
